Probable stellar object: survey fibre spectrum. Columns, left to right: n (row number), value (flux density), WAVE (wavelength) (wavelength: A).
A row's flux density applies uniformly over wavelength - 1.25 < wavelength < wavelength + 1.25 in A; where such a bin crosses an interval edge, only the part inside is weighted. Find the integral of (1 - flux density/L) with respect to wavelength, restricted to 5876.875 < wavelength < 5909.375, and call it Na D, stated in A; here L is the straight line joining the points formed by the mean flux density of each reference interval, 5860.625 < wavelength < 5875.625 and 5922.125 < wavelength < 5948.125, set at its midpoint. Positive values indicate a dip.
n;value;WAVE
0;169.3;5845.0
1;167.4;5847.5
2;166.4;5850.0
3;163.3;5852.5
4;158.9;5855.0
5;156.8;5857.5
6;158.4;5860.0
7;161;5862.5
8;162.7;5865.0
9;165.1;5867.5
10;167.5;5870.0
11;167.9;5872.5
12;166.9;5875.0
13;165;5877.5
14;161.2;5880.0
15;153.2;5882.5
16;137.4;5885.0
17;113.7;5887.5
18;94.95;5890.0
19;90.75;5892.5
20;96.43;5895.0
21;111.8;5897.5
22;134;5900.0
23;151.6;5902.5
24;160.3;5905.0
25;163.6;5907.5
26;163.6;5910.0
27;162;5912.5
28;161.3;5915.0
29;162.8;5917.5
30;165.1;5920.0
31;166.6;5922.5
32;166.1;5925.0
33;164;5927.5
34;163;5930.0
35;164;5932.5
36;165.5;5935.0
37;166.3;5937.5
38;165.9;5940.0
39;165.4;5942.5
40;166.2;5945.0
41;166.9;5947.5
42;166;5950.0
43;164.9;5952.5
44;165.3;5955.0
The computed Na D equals 6.2 A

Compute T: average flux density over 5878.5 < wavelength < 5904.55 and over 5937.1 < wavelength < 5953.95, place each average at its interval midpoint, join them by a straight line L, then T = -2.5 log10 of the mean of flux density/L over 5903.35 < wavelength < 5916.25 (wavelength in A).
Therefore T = -0.16 mag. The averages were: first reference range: 126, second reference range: 166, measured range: 162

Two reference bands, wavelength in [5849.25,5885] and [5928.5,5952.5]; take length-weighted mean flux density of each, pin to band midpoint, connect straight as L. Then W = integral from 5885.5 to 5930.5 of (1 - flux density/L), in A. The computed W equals 5.6 A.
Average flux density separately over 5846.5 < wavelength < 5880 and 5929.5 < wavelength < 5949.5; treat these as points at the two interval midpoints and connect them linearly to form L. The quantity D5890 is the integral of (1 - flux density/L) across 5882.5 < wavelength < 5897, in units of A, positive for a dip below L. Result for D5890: 4.7 A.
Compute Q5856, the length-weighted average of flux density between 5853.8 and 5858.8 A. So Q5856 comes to 158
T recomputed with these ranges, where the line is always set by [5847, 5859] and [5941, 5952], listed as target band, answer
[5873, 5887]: 0.06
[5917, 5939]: 0.00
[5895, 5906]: 0.22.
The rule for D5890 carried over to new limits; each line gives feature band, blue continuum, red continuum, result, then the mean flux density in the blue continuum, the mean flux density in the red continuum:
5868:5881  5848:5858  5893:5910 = -1.3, 162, 136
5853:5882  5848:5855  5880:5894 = -3.7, 164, 121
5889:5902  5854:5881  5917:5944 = 4.4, 163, 165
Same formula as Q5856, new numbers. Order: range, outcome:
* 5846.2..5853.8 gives 166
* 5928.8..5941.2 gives 165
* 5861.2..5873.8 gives 165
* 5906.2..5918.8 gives 163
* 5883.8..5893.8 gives 109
